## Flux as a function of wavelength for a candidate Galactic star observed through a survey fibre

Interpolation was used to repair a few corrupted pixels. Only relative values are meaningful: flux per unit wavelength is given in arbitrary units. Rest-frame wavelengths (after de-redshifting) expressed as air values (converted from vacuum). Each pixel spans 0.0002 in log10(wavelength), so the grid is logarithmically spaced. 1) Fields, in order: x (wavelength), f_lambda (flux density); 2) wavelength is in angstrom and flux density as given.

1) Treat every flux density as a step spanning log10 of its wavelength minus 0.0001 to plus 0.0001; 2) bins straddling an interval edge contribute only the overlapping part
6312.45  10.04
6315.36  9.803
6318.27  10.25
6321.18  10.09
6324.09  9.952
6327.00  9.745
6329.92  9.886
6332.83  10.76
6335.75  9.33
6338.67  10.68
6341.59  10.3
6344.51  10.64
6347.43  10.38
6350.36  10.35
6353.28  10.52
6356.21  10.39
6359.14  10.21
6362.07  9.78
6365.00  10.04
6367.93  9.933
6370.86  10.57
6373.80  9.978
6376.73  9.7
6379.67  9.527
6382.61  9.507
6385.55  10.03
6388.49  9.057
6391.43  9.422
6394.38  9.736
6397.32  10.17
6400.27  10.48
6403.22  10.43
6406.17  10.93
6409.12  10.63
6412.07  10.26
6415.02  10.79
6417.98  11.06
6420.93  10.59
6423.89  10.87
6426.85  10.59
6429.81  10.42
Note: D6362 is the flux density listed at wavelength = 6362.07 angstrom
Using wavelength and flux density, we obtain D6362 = 9.78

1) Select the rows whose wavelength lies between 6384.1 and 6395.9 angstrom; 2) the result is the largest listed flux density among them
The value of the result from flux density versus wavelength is 10.03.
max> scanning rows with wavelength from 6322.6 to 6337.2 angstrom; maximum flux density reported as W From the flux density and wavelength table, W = 10.76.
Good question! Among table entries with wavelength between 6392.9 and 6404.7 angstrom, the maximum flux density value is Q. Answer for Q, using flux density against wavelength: 10.48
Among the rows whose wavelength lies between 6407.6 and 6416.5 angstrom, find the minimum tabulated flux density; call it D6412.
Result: 10.26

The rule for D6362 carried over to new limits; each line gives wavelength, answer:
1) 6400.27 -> 10.48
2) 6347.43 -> 10.38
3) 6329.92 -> 9.886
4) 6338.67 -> 10.68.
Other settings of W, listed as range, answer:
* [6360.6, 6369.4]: 10.04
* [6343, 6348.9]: 10.64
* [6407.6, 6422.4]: 11.06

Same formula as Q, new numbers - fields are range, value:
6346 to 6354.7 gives 10.52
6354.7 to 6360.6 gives 10.39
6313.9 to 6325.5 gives 10.25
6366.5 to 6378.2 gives 10.57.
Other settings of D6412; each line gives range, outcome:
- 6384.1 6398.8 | 9.057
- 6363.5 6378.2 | 9.7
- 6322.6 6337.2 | 9.33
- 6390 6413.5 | 9.422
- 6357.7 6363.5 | 9.78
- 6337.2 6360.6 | 10.21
